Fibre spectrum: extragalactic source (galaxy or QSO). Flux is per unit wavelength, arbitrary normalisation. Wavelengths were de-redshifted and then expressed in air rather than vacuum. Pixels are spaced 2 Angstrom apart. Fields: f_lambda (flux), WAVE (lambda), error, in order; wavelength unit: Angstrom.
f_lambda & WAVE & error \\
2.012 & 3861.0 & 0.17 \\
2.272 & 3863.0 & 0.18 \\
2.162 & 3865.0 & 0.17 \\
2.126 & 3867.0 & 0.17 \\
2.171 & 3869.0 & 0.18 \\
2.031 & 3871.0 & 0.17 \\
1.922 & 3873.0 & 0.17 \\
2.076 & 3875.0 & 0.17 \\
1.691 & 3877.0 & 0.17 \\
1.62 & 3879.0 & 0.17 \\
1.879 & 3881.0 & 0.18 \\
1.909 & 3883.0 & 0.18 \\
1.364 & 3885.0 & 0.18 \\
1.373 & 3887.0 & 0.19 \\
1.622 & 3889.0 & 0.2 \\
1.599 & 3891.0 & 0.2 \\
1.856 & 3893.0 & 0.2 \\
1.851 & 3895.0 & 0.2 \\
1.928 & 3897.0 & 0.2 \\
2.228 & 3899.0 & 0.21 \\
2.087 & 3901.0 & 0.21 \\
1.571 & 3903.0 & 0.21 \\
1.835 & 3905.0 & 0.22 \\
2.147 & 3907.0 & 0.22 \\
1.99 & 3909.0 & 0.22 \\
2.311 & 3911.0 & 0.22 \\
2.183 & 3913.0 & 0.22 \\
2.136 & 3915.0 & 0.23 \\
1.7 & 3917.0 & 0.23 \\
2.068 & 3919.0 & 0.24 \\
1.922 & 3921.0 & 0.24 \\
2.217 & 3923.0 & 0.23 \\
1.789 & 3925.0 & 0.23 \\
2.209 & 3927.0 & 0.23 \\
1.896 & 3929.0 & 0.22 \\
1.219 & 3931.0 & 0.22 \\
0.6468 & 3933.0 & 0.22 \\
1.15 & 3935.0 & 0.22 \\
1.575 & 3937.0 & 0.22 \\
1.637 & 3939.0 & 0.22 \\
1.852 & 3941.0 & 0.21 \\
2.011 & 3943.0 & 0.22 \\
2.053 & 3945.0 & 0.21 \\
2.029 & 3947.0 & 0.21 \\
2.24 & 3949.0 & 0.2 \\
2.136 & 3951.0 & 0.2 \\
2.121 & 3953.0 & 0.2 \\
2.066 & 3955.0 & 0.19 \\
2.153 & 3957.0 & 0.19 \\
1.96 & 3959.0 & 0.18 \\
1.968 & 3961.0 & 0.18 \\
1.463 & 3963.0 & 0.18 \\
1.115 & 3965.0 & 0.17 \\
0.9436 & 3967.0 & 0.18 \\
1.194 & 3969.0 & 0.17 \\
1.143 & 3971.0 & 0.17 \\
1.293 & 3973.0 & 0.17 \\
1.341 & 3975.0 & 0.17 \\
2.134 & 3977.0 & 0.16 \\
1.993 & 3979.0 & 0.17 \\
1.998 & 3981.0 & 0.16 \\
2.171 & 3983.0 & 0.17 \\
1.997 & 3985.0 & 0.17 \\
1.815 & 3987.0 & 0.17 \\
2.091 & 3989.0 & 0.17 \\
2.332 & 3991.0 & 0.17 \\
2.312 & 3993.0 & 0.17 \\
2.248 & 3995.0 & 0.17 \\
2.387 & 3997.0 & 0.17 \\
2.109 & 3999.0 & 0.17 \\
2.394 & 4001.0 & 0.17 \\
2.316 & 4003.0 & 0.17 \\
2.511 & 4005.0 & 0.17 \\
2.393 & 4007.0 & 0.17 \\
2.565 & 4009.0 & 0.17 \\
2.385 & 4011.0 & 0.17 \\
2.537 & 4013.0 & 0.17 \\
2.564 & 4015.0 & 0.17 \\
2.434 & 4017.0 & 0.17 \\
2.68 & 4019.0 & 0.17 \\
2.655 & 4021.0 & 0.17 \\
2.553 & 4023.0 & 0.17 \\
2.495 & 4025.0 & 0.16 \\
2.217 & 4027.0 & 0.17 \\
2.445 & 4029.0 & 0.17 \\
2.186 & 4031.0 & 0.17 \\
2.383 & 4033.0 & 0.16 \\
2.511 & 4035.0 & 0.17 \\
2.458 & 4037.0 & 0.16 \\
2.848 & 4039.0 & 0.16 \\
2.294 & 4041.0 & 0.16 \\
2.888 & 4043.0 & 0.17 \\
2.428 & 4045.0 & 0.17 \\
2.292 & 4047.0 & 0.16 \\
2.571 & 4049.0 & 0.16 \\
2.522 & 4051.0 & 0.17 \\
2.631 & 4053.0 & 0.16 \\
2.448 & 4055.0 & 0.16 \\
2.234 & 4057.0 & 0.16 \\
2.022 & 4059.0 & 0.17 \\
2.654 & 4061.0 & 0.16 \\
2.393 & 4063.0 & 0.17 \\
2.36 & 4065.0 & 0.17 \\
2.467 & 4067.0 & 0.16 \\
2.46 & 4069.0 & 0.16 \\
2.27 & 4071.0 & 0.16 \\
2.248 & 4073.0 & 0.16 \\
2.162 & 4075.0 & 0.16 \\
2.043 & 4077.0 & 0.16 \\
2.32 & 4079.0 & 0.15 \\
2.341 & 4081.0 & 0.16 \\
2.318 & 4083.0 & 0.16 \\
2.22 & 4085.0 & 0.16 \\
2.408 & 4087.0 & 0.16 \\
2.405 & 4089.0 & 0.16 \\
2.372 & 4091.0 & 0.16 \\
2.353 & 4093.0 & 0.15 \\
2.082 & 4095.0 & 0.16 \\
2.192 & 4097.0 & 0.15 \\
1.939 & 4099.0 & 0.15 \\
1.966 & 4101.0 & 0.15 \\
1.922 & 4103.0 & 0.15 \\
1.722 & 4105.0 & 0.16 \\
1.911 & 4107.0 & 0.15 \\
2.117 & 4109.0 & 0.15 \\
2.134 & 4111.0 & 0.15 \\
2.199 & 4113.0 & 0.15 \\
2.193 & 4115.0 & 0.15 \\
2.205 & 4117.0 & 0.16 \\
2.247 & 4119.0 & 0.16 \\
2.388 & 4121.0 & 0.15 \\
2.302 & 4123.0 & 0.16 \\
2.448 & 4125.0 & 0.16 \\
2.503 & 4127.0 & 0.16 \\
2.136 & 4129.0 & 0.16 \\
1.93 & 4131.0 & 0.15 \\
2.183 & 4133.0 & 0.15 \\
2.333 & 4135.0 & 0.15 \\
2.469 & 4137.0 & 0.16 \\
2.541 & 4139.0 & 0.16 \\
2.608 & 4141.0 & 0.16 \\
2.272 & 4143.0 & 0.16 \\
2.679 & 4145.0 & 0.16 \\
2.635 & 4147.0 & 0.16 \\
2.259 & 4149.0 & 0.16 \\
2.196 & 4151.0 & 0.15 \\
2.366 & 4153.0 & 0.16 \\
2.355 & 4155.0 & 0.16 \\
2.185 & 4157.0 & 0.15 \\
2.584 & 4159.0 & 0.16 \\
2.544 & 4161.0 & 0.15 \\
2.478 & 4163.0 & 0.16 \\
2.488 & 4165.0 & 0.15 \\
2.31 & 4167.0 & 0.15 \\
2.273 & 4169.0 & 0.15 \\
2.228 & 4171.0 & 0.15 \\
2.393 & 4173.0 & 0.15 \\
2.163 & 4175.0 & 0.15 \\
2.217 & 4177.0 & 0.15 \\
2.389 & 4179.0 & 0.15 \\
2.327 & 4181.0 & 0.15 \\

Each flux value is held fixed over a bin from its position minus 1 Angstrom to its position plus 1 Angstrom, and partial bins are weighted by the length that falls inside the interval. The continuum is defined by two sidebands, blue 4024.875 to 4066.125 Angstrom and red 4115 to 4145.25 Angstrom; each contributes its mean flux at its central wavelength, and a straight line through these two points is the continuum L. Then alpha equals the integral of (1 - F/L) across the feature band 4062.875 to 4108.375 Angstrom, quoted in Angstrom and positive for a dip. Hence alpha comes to 3.5 Angstrom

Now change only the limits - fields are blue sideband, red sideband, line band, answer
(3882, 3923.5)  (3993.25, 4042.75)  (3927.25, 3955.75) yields 4.3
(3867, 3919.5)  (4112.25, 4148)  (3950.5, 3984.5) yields 5.3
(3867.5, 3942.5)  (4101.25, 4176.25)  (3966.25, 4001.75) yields 1.8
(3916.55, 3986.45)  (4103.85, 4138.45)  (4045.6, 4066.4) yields -3.9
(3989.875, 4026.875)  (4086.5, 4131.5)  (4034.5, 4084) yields -2.2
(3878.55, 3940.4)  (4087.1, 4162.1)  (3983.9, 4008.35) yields -3.2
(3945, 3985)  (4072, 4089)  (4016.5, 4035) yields -3.8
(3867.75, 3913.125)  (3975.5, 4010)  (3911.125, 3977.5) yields 9.6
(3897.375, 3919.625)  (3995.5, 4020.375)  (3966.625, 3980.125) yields 4.9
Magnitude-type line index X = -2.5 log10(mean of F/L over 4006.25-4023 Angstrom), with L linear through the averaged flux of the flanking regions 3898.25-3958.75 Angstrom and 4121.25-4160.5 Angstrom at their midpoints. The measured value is -0.21 mag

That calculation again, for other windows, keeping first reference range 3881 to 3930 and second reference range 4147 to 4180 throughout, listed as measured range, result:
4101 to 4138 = 0.046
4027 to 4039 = -0.141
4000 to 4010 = -0.173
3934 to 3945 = 0.170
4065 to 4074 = -0.083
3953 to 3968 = 0.178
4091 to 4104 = 0.068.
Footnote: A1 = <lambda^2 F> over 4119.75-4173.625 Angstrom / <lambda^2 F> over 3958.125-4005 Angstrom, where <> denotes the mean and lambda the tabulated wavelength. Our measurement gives 1.37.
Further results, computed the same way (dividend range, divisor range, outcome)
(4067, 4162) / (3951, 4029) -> 1.16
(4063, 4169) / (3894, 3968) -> 1.36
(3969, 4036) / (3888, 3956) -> 1.23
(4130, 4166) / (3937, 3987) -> 1.47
